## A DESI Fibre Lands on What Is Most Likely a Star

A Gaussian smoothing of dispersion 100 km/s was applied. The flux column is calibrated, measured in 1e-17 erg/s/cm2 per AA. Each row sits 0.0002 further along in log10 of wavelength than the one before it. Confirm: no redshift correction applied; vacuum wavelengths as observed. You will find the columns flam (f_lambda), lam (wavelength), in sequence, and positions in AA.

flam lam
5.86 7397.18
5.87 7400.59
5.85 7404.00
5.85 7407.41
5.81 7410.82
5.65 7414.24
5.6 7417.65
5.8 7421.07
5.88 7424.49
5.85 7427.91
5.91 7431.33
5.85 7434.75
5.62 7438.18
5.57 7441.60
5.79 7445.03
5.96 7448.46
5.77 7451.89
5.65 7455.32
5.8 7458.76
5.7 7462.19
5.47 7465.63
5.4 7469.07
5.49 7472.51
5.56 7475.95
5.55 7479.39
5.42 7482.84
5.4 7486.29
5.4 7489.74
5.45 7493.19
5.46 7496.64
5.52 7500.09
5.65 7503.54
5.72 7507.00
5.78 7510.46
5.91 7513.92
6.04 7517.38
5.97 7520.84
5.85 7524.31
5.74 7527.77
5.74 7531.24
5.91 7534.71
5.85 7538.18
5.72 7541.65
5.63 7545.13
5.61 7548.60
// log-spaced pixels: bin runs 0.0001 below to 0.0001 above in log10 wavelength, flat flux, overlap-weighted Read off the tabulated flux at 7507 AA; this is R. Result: 5.72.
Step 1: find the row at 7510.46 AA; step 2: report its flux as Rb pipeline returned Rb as 5.78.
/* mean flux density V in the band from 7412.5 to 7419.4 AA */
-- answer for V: 5.62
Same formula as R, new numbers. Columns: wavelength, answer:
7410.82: 5.81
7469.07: 5.4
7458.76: 5.8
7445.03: 5.79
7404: 5.85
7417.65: 5.6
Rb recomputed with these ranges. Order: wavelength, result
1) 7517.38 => 6.04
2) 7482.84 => 5.42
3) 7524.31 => 5.85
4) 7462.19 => 5.7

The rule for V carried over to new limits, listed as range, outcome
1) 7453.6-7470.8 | 5.6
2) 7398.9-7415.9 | 5.8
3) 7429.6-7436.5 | 5.88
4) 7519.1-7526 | 5.91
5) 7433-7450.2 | 5.76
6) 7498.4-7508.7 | 5.63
